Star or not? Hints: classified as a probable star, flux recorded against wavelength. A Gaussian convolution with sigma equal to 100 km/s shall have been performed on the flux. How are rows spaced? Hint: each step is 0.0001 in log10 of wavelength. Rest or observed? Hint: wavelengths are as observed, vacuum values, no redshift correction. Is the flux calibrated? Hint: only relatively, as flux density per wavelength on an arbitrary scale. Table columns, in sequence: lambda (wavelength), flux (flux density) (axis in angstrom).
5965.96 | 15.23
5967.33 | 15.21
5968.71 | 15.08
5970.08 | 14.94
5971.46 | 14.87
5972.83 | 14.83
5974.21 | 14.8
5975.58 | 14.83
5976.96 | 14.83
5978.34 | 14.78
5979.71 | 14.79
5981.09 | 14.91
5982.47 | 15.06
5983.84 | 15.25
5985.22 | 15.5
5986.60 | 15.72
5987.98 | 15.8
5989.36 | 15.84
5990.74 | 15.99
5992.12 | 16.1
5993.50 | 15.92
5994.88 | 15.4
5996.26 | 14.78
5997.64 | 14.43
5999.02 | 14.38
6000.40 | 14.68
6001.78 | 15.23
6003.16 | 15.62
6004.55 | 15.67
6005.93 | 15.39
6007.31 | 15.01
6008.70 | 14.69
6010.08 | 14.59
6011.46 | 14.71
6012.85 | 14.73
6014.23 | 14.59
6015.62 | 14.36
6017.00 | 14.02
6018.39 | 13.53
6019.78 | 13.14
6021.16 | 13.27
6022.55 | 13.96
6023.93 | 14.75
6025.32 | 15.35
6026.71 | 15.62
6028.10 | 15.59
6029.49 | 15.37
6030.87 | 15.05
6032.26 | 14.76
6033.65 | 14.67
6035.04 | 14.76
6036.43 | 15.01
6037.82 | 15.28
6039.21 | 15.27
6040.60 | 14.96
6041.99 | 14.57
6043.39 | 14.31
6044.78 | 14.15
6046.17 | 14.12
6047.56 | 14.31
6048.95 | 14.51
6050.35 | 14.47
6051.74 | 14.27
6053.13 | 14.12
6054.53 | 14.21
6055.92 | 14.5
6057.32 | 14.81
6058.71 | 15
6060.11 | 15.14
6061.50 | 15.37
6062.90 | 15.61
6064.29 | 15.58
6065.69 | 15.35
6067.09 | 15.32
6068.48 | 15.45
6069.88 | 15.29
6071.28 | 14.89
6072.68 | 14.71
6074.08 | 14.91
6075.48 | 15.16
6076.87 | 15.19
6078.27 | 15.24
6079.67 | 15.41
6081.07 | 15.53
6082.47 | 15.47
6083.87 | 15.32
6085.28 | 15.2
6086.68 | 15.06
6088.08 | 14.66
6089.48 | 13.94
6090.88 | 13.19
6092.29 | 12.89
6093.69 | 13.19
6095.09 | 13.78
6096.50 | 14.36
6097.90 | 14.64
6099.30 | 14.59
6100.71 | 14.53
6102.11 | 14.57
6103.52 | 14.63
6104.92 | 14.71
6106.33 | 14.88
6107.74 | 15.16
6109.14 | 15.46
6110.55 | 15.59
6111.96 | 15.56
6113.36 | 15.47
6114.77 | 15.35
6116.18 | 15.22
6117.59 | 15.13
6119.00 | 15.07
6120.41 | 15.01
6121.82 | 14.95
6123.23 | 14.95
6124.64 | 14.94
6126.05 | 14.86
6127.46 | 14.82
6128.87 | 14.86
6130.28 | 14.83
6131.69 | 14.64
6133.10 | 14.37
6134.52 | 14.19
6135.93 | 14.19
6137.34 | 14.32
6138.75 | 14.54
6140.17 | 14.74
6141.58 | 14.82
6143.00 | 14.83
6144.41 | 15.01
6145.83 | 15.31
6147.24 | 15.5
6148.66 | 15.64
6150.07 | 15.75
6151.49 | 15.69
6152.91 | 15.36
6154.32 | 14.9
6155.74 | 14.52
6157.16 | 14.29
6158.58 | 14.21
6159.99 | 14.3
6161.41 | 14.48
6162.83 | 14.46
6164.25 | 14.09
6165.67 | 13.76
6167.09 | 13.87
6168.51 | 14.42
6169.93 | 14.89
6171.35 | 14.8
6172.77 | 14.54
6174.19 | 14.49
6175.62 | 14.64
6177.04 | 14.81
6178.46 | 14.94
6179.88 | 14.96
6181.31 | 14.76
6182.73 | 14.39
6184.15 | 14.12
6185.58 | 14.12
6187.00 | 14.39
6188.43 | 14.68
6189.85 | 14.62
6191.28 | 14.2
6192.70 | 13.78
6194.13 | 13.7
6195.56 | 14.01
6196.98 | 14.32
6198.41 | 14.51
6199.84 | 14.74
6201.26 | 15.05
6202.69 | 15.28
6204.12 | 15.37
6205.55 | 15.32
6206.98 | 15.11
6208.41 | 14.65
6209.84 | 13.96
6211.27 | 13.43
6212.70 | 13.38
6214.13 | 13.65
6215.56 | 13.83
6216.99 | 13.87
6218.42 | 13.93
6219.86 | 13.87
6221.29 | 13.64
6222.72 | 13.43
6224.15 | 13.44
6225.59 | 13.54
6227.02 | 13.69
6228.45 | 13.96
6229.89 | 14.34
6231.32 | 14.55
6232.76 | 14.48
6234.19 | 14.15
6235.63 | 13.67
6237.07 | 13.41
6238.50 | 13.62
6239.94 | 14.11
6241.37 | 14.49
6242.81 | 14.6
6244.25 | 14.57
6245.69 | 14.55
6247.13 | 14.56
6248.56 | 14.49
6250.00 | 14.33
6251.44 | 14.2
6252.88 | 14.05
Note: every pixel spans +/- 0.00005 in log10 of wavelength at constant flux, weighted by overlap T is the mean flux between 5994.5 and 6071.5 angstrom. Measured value 14.8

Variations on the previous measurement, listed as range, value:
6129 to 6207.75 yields 14.6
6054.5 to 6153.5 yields 14.9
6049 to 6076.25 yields 14.9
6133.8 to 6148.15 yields 14.8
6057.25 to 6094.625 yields 14.9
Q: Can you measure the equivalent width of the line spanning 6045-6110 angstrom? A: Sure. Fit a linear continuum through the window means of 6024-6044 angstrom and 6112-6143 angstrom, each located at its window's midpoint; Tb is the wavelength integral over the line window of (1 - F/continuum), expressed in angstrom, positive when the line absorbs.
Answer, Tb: 0.8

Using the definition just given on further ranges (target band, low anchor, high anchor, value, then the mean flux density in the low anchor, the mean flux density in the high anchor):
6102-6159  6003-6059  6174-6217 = -1.7 angstrom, 14.6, 14.4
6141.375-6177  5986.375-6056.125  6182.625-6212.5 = -0.5 angstrom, 14.8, 14.4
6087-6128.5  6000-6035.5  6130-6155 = 0.5 angstrom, 14.7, 14.9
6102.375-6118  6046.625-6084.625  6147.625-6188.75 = -0.4 angstrom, 15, 14.6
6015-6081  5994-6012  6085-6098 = -1.3 angstrom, 15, 14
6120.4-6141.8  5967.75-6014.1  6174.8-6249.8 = -0.1 angstrom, 15.1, 14.3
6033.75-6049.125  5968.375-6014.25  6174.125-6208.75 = 0.3 angstrom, 15.1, 14.6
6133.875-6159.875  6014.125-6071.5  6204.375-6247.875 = -0.9 angstrom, 14.7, 14.1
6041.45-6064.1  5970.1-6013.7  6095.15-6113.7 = 0.6 angstrom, 15.1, 14.9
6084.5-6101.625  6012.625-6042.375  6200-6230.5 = 0.4 angstrom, 14.7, 14.1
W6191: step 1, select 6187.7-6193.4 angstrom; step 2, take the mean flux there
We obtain 14.3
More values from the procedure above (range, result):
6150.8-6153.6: 15.5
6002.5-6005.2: 15.6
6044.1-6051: 14.3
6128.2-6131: 14.9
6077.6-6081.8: 15.4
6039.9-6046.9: 14.4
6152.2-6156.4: 14.9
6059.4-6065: 15.4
